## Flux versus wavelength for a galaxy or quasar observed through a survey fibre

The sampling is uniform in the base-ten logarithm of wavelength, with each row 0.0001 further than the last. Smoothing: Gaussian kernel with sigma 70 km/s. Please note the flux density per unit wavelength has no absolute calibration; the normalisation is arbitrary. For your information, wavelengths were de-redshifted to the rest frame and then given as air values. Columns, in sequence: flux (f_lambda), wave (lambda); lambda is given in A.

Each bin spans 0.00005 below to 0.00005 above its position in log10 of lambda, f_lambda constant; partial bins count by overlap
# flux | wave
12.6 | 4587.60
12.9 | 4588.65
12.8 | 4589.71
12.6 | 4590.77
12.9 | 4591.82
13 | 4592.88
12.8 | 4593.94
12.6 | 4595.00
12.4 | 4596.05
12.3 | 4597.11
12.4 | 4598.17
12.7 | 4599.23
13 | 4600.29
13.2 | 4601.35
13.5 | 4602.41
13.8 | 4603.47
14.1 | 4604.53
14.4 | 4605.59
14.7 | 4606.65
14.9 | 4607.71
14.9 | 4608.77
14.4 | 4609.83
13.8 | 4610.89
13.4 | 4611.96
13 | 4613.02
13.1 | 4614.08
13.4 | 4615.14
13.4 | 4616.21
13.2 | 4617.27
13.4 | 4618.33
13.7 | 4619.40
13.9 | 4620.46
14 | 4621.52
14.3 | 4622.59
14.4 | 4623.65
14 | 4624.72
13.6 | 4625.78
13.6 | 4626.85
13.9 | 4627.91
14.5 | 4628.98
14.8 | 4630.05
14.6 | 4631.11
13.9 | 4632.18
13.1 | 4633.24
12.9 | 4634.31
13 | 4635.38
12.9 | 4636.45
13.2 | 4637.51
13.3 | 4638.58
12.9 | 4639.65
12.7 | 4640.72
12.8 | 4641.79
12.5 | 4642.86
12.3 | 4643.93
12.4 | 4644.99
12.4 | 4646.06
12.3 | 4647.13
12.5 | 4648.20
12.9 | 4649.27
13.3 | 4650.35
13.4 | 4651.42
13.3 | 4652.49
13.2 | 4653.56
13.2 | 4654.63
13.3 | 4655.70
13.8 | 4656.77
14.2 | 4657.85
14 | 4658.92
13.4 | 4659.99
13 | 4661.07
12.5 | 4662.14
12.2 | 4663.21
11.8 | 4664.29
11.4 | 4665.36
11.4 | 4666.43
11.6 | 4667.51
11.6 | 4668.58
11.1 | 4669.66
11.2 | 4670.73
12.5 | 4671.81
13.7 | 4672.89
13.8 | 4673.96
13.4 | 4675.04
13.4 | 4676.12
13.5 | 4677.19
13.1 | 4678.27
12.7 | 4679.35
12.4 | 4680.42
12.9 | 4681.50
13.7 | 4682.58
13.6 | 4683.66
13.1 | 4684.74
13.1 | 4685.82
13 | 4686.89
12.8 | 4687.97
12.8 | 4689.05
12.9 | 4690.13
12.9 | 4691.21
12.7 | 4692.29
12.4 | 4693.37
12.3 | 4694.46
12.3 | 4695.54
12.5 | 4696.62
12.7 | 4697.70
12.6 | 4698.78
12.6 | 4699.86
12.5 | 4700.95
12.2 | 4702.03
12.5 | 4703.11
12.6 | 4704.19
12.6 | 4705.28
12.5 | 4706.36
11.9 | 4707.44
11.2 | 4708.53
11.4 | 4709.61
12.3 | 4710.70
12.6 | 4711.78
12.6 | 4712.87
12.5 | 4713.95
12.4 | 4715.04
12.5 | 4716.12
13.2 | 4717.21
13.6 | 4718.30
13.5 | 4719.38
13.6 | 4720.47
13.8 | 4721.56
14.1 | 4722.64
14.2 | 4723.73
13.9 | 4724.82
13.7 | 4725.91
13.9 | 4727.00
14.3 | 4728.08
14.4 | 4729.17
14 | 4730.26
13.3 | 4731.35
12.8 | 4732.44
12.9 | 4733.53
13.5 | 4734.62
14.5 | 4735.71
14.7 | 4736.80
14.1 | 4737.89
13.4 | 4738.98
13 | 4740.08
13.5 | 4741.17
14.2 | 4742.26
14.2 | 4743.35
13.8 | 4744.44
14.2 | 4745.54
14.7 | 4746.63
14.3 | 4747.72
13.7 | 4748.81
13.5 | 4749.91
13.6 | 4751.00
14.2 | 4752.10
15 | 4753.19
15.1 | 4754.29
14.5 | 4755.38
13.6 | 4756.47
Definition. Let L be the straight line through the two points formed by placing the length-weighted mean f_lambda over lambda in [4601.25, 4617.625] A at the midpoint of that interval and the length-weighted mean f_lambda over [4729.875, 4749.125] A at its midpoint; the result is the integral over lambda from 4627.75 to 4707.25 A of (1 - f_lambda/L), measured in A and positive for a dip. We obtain 5.57 A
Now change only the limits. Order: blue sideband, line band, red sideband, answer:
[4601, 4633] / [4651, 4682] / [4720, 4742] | 2.4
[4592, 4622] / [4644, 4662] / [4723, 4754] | 0.7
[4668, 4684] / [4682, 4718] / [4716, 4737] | 1.8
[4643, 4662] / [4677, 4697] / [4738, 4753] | 0.8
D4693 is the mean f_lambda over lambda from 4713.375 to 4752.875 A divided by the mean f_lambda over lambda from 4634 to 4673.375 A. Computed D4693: 1.1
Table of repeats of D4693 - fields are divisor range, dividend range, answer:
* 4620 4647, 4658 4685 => 0.95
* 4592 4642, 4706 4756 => 1.00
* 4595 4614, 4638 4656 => 0.95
